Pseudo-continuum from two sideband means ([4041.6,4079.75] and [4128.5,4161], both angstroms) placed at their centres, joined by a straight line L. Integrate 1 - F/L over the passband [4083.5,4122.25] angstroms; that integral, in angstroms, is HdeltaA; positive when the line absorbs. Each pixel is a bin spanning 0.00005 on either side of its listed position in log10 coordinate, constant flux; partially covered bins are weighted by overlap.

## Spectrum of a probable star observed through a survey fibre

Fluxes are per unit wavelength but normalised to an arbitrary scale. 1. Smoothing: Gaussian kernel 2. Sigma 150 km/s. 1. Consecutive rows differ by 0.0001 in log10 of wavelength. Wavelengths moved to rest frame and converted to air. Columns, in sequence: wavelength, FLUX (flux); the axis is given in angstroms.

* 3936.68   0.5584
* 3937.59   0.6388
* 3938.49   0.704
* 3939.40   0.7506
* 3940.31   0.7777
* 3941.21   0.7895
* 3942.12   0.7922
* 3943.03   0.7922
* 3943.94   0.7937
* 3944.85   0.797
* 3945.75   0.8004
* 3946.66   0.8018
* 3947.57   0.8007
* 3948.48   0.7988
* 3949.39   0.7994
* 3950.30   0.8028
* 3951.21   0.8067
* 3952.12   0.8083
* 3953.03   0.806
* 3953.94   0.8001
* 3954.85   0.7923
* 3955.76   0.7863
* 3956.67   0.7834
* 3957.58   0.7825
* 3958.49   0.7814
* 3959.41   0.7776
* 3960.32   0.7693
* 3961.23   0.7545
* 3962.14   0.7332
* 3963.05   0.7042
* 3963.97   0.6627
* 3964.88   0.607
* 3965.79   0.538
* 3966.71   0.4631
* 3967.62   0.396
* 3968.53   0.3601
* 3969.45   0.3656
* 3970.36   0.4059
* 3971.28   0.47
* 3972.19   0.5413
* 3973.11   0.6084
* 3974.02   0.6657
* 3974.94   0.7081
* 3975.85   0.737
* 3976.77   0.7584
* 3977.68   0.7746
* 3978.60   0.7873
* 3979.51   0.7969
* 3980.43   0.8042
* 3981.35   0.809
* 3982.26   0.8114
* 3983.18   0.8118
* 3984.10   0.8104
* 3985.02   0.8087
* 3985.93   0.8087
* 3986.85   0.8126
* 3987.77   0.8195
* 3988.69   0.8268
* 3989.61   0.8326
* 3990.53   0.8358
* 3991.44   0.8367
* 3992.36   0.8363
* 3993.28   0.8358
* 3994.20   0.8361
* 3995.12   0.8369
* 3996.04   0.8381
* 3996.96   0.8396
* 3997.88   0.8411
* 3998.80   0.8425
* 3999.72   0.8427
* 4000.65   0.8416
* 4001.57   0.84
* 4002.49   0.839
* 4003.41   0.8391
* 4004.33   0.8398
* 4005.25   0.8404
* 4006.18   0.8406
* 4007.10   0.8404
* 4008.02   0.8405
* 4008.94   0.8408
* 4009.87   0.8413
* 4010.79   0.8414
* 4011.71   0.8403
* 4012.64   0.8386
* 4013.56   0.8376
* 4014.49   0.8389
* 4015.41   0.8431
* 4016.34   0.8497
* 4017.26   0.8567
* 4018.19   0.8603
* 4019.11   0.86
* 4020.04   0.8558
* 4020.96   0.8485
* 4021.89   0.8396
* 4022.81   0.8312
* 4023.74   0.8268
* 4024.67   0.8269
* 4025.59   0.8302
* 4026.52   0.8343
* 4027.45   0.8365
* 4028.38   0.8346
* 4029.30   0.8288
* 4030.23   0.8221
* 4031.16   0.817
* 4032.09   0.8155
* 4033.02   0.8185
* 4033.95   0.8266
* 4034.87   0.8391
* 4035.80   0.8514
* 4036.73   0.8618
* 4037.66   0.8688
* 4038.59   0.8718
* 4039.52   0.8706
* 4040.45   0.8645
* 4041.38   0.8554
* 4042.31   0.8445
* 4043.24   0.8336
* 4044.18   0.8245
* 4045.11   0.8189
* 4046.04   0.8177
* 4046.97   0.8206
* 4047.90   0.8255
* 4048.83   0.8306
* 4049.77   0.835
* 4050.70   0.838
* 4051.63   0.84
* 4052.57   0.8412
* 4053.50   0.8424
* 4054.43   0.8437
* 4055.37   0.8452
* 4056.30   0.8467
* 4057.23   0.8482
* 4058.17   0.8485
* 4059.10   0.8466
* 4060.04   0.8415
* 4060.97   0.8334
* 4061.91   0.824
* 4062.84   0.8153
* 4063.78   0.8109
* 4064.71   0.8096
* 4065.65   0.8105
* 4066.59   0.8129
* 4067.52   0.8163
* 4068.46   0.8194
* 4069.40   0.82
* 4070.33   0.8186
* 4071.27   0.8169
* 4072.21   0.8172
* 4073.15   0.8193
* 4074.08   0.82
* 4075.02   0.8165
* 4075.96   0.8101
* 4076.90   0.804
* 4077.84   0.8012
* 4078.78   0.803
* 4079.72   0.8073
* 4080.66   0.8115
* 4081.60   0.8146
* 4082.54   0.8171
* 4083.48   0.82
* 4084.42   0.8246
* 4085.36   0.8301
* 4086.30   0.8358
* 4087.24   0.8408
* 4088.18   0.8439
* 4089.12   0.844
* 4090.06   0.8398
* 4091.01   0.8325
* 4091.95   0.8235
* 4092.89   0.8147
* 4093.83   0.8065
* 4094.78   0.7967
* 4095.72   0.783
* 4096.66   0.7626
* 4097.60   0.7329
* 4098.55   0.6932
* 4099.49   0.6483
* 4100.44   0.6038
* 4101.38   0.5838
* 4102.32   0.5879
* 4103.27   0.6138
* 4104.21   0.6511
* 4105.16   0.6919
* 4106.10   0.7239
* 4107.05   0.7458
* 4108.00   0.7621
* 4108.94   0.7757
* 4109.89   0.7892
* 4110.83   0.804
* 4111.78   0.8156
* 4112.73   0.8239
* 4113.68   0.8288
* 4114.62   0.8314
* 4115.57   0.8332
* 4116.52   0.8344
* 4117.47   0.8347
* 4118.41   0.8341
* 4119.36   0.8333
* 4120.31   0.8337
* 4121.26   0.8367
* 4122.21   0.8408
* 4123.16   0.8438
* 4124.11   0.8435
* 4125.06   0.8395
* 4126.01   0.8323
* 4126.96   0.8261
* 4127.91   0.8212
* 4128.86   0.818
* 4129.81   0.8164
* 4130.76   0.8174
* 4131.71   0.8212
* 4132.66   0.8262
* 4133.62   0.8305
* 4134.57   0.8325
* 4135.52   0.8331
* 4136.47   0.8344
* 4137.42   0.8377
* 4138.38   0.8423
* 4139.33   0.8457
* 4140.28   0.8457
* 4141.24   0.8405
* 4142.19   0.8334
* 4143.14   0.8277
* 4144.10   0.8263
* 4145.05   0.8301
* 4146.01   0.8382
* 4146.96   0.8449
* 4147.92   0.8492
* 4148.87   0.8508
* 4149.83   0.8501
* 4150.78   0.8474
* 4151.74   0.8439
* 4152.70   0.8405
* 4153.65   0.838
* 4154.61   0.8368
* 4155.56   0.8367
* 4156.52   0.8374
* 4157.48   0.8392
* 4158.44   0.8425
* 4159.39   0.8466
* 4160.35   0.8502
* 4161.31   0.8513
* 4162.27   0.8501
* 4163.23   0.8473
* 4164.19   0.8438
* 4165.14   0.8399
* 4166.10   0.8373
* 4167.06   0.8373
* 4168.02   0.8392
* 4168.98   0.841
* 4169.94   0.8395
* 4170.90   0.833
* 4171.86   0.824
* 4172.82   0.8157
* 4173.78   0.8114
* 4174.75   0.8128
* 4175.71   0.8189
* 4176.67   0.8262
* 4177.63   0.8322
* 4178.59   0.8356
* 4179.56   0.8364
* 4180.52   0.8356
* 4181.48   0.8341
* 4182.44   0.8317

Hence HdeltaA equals 2.53 angstroms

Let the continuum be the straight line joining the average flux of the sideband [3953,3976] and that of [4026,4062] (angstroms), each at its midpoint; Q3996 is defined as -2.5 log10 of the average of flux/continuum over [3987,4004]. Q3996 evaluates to -0.16 mag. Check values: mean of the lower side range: 0.642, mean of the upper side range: 0.839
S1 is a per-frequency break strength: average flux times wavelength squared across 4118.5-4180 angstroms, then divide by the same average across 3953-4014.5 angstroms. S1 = 1.20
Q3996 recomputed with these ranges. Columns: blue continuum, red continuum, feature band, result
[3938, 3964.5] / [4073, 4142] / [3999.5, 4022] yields -0.08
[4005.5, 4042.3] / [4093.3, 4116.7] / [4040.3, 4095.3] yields -0.05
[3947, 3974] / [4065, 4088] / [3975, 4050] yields -0.13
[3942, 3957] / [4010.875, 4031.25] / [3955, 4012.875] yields 0.09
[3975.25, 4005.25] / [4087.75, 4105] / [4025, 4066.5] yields -0.08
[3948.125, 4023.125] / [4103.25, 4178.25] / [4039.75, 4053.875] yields -0.06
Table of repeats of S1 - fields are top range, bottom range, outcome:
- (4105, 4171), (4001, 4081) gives 1.04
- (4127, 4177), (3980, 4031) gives 1.08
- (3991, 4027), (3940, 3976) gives 1.24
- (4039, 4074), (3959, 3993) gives 1.24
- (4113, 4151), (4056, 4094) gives 1.04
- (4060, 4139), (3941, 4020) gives 1.10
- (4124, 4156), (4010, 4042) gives 1.05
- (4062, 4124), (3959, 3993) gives 1.20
